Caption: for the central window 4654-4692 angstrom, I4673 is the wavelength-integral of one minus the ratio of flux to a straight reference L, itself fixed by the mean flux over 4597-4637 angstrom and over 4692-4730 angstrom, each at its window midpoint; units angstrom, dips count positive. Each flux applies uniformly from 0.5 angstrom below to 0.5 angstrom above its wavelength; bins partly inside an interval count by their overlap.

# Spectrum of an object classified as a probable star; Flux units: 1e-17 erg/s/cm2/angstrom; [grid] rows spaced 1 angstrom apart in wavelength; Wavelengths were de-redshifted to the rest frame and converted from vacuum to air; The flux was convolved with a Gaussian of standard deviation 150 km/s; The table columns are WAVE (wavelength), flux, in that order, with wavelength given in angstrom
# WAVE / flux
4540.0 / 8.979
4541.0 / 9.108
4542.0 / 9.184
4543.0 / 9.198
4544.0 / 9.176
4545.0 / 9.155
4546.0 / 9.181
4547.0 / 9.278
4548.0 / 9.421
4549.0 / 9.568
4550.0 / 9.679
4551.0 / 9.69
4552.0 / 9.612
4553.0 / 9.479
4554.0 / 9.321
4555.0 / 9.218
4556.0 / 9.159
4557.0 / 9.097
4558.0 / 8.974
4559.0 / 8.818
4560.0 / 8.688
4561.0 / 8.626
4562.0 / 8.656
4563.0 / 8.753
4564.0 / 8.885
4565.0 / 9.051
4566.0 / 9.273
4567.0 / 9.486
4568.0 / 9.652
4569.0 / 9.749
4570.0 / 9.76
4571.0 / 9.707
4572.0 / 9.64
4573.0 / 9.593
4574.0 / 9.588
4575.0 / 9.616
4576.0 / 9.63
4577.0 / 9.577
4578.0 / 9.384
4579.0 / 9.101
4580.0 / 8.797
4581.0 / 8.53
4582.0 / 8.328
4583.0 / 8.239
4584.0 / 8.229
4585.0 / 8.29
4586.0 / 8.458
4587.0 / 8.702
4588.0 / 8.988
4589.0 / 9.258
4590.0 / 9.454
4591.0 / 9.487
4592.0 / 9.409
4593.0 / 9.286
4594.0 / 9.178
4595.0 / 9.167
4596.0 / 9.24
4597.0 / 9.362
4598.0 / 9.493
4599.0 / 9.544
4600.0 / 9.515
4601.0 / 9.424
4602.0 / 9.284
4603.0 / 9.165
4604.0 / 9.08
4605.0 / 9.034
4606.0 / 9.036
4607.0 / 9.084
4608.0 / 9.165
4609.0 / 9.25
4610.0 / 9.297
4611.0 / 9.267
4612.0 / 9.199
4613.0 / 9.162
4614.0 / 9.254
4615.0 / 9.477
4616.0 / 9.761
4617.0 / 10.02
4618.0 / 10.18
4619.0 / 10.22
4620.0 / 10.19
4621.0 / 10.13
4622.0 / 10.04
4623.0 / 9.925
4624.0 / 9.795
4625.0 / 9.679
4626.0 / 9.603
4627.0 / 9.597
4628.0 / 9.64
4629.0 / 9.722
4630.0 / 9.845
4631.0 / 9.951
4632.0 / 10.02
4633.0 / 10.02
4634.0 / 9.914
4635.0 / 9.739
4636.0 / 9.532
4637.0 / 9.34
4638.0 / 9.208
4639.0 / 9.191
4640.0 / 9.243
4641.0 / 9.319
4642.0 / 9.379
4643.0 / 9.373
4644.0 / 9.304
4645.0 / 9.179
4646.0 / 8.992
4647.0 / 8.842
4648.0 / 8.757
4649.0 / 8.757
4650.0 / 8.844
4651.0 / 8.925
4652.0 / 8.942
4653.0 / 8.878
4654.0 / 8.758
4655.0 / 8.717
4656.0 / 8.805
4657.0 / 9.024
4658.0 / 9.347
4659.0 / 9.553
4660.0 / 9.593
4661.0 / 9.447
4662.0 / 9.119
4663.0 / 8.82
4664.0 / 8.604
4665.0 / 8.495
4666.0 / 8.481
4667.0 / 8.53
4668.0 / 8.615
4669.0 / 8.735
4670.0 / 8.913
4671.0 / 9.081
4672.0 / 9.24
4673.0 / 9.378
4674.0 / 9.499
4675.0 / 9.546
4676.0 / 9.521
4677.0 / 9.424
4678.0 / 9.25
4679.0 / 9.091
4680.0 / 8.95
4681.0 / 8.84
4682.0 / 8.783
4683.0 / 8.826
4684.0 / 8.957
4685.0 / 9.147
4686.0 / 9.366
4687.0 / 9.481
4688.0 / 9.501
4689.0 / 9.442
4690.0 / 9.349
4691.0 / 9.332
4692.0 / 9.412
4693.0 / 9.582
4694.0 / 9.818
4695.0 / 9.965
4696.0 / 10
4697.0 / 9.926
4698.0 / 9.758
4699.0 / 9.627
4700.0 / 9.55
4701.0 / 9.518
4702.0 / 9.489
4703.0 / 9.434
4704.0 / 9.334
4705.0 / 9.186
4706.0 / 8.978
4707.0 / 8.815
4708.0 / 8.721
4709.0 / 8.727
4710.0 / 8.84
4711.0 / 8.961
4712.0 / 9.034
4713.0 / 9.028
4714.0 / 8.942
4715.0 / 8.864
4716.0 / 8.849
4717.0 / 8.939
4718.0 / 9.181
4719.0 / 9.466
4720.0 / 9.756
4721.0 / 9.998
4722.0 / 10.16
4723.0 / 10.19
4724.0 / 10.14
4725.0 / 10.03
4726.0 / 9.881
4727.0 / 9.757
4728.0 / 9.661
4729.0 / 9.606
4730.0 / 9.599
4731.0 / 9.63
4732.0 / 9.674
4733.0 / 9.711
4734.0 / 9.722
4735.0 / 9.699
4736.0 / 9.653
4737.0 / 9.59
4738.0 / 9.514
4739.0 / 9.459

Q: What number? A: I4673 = 1.6 angstrom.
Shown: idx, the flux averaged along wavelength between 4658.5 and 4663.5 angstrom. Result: 9.31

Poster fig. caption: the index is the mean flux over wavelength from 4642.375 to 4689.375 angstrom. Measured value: 9.06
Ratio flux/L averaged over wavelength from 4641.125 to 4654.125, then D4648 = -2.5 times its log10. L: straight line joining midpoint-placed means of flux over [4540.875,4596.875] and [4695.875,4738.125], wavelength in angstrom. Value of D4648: 0.038 mag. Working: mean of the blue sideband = 9.18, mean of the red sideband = 9.46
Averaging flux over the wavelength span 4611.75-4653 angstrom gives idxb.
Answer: 9.51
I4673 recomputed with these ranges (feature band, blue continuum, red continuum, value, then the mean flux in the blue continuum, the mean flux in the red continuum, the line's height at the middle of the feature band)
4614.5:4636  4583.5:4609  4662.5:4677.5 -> -1.88 angstrom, 9.14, 8.99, 9.08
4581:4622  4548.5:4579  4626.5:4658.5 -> 0.21 angstrom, 9.33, 9.28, 9.31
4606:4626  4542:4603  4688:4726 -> -0.75 angstrom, 9.2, 9.42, 9.27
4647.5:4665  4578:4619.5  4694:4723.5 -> 0.56 angstrom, 9.18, 9.36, 9.28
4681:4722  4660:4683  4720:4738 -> 0.53 angstrom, 9.02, 9.8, 9.43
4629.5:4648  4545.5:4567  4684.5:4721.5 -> -0.37 angstrom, 9.17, 9.33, 9.26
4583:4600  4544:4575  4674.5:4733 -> 0.43 angstrom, 9.3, 9.4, 9.32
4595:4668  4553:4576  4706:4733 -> -0.15 angstrom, 9.25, 9.4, 9.32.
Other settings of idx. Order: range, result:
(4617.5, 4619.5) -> 10.2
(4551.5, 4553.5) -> 9.55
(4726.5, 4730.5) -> 9.66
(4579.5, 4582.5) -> 8.55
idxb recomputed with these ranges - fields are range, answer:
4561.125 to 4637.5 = 9.38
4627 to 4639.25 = 9.68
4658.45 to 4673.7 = 8.98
